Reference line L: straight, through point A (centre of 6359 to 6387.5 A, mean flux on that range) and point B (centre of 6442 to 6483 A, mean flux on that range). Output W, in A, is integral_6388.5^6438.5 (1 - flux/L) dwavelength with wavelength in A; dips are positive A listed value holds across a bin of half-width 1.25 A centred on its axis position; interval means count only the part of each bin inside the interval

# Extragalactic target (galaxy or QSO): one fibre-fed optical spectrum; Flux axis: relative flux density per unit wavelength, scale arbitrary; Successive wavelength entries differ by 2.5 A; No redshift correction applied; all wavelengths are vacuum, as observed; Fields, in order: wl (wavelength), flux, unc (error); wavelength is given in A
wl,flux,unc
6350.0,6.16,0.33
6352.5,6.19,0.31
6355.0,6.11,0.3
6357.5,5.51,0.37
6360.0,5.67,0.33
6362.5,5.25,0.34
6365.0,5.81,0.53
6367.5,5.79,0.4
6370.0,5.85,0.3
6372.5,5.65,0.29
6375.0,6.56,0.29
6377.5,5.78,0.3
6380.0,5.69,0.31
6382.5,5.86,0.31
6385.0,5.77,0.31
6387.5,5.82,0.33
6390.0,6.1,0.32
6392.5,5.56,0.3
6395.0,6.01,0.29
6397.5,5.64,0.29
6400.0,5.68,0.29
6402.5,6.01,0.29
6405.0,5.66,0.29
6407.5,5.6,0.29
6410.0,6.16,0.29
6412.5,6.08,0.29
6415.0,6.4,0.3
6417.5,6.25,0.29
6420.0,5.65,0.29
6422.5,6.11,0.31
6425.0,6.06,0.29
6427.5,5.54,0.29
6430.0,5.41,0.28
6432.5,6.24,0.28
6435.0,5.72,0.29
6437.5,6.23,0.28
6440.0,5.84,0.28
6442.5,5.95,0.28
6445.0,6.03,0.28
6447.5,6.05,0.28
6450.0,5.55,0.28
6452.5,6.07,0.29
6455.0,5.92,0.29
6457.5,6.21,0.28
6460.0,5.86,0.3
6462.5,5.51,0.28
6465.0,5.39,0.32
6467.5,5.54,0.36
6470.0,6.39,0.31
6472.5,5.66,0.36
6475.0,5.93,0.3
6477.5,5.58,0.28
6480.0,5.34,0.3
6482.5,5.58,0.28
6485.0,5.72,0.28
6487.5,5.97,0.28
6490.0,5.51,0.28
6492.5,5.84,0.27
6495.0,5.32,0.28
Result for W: -0.94 A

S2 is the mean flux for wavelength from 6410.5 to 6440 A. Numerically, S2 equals 5.97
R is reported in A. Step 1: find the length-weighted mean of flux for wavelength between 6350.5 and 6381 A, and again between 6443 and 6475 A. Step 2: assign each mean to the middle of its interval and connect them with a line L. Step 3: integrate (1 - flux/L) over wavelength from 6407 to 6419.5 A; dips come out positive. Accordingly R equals -0.6 A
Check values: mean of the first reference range 5.83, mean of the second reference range 5.85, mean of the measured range 6.1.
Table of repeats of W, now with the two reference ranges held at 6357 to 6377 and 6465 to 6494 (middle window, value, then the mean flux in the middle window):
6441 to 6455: -0.48 A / 5.93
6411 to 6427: -0.90 A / 6.07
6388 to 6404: -0.20 A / 5.83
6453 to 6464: -0.29 A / 5.88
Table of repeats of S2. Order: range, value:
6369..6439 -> 5.9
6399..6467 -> 5.89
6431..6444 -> 5.99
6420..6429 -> 5.85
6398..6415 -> 5.89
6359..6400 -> 5.8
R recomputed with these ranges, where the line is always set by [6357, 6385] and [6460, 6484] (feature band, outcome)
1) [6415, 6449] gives -1.4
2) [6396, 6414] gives -0.3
